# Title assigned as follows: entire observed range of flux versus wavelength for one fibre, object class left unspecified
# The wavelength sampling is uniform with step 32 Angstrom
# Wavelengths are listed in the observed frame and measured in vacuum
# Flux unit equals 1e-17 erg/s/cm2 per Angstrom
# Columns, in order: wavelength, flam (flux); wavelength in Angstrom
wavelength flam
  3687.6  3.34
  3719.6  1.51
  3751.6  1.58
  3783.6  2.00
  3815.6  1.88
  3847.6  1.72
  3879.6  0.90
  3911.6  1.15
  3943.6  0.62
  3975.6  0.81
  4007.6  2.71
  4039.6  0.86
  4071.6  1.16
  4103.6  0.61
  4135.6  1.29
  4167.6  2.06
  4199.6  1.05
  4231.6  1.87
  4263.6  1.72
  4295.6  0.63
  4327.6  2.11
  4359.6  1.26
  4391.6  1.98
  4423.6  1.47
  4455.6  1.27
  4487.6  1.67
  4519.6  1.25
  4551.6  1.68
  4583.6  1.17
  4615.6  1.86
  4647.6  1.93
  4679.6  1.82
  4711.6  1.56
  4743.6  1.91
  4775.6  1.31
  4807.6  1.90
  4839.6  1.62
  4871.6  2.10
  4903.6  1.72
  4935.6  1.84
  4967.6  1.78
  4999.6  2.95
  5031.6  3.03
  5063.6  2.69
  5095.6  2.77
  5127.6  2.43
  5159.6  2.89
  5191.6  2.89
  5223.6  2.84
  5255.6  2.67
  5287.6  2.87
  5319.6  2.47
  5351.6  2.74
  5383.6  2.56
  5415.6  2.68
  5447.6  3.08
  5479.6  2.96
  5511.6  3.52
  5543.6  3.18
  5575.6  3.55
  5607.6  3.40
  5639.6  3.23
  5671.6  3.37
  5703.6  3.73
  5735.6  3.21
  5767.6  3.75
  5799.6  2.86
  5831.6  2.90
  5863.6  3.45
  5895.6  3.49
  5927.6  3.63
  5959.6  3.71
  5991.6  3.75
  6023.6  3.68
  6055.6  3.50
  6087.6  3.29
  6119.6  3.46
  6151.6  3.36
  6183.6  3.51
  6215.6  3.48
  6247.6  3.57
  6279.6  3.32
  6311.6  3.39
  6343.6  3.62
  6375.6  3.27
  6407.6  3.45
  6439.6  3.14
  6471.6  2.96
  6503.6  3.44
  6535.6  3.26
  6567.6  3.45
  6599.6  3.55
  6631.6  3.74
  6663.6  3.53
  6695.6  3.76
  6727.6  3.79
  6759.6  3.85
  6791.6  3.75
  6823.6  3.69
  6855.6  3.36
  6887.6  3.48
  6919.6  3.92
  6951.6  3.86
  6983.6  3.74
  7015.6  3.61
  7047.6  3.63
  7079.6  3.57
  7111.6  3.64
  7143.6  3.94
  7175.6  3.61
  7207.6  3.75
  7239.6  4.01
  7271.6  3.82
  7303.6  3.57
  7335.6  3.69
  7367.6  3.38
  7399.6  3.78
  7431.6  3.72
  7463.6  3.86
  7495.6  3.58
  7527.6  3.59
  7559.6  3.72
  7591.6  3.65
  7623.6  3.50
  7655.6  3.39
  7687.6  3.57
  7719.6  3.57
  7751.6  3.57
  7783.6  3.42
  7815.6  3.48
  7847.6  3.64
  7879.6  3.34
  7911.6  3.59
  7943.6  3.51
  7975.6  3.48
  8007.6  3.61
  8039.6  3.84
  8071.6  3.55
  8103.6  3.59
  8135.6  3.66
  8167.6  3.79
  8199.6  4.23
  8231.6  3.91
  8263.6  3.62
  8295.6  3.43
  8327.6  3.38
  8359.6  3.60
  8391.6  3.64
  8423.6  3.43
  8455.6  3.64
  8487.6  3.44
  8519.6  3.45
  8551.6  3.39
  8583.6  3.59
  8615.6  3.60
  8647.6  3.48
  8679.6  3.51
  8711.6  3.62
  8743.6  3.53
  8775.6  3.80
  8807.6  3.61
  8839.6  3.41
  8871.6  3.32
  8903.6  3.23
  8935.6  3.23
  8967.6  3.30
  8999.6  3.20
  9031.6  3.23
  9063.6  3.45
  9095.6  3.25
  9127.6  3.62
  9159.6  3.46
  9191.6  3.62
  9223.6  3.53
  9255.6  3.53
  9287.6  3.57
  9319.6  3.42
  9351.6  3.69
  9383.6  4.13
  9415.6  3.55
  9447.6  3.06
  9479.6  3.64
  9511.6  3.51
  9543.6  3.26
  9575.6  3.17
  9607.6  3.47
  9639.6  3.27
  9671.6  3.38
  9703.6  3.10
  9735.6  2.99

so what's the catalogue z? 0.248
